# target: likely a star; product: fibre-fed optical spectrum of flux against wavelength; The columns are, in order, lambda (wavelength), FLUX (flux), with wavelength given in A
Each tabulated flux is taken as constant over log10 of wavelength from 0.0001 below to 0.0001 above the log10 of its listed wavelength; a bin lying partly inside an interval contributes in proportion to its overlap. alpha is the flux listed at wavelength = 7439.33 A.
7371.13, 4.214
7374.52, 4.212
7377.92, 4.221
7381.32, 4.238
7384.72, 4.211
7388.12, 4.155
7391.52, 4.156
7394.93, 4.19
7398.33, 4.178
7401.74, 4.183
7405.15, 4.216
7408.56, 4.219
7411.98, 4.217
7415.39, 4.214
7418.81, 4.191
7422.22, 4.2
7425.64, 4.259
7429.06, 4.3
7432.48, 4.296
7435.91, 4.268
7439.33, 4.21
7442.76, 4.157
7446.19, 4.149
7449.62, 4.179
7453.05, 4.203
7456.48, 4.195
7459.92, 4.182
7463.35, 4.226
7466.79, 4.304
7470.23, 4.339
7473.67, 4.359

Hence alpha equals 4.21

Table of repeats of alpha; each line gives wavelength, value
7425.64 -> 4.259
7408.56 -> 4.219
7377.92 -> 4.221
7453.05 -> 4.203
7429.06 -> 4.3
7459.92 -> 4.182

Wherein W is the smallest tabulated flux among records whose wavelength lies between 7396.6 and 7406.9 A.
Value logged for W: 4.178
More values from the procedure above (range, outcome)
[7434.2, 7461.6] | 4.149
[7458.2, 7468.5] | 4.182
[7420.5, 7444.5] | 4.157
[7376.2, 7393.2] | 4.155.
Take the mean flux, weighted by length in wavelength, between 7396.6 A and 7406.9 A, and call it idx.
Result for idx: 4.19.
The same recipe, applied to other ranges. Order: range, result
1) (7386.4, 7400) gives 4.17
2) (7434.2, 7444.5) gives 4.21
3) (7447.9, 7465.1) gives 4.2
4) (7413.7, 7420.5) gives 4.2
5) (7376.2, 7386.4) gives 4.22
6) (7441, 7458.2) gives 4.18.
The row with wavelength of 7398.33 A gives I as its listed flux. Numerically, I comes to 4.178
